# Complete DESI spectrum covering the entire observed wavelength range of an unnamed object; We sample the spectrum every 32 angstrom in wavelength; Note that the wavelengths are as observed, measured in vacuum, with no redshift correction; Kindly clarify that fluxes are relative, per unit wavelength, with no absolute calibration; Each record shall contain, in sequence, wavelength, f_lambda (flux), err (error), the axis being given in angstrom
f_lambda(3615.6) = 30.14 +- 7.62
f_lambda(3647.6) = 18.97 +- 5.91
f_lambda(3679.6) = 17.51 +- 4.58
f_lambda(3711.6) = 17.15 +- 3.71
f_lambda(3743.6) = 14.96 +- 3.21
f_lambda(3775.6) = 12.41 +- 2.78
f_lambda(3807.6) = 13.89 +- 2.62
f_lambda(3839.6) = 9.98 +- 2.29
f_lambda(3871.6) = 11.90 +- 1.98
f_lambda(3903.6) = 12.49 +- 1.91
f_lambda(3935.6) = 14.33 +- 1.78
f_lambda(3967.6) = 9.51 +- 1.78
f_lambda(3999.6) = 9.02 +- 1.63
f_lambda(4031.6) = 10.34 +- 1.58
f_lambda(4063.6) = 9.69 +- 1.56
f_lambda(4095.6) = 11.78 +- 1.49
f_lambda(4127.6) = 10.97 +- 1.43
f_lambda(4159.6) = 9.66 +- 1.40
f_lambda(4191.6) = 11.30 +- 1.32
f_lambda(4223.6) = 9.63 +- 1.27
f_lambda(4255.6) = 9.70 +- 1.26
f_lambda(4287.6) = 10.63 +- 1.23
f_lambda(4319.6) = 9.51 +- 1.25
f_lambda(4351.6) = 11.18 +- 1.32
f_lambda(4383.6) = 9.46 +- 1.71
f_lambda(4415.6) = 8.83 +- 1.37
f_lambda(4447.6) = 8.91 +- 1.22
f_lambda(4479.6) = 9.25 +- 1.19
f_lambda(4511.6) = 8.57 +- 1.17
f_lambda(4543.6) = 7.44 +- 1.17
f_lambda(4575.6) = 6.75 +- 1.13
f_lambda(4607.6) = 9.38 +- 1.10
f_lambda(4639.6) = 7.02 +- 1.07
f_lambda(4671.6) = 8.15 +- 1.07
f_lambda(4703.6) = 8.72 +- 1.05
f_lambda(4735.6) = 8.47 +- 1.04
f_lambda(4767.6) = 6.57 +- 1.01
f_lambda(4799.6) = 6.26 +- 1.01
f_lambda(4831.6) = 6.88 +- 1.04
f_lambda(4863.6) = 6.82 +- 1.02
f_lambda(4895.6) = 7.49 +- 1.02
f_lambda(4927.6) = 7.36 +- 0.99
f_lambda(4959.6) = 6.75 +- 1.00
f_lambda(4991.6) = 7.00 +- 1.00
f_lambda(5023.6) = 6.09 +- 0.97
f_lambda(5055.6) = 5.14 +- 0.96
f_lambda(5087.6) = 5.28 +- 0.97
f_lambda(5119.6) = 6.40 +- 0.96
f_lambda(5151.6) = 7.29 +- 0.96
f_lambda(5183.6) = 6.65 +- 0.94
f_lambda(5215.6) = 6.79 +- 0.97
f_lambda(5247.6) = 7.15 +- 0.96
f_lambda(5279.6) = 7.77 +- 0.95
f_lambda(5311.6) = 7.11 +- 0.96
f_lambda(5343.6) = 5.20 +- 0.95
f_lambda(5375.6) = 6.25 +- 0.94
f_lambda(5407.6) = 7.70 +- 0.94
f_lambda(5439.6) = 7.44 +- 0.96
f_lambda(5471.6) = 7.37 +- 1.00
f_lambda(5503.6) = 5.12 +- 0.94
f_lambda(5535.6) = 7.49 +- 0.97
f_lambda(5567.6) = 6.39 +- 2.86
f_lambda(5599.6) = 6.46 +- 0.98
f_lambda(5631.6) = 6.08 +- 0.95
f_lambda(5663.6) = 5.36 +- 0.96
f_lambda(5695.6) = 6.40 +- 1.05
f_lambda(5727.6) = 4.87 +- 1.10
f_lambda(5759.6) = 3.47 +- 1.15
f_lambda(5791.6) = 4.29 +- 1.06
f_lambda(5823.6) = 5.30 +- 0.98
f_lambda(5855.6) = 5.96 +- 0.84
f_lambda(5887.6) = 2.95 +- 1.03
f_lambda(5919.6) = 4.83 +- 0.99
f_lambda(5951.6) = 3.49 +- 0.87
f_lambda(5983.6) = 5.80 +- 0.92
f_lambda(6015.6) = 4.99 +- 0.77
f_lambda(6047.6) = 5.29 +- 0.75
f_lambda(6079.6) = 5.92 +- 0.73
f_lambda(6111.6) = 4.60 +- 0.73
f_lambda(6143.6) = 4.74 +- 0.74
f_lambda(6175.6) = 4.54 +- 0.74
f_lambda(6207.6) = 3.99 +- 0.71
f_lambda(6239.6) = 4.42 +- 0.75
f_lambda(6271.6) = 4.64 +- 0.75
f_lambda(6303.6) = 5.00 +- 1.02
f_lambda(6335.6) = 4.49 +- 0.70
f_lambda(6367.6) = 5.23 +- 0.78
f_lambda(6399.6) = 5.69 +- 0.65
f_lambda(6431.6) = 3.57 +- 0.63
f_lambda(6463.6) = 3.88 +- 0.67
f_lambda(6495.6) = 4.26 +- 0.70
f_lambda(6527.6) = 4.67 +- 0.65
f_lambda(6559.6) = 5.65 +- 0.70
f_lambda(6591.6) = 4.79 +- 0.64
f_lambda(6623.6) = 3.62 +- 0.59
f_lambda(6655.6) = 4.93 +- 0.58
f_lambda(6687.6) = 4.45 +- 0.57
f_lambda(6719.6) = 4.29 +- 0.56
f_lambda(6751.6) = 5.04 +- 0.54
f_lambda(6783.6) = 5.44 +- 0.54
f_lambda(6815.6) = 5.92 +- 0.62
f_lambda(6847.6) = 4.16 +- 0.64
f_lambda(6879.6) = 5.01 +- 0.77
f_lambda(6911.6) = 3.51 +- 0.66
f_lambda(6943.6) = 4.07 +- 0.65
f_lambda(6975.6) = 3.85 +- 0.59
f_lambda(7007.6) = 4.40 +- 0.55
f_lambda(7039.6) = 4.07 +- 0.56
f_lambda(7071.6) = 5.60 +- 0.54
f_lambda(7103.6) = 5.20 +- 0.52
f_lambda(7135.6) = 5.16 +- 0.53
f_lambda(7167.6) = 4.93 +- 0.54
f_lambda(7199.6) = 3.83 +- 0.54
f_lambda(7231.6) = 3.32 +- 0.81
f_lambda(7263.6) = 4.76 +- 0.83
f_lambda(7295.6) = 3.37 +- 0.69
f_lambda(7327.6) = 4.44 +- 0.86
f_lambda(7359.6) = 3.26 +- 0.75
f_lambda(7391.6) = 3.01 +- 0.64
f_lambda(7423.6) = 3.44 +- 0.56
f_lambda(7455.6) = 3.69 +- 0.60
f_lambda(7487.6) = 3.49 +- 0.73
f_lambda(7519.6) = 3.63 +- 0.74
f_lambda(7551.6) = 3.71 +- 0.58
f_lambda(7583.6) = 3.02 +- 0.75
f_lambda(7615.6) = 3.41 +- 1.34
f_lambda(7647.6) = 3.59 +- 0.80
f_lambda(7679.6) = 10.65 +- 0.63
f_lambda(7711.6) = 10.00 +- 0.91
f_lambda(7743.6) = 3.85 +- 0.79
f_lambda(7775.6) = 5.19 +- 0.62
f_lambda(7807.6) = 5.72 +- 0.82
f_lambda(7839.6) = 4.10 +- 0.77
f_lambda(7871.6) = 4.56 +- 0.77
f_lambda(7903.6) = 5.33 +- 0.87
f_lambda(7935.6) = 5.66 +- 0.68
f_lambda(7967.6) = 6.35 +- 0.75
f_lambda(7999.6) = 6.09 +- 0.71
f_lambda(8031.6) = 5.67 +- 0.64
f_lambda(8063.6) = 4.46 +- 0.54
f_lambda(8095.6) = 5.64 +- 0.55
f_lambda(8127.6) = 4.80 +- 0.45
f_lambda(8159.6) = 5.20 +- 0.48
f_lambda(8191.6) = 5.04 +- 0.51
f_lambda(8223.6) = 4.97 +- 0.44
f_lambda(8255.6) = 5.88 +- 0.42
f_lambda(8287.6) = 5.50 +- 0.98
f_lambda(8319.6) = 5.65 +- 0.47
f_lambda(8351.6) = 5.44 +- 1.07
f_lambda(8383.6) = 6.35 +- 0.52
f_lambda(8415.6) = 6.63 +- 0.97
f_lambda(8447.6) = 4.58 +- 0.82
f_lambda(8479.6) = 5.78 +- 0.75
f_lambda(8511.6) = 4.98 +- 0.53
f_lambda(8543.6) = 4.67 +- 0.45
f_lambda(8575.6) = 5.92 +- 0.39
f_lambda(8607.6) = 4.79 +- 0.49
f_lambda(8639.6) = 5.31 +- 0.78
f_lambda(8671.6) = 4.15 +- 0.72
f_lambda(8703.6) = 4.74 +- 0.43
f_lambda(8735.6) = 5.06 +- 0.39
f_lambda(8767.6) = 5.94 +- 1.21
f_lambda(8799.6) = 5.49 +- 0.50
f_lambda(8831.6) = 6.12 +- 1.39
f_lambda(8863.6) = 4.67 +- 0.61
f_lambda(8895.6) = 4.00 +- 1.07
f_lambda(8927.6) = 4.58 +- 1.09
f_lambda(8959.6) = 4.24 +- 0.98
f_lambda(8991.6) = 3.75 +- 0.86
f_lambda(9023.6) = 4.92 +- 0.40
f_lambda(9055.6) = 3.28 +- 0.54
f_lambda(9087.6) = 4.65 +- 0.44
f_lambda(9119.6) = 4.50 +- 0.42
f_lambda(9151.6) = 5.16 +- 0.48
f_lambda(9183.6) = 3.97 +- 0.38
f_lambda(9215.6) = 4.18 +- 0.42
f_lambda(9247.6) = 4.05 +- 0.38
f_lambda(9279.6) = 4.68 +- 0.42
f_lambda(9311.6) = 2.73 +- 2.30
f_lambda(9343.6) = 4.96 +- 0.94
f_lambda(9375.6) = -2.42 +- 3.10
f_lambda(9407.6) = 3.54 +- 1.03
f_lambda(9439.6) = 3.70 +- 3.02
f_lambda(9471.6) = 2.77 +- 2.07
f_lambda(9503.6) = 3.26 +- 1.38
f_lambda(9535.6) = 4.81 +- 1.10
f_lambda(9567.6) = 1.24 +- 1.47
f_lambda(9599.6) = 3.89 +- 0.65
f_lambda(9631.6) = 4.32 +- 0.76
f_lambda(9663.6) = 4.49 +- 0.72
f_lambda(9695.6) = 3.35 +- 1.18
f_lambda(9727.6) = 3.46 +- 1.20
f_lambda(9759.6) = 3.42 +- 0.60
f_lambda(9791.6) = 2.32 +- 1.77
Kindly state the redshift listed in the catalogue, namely 1.064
